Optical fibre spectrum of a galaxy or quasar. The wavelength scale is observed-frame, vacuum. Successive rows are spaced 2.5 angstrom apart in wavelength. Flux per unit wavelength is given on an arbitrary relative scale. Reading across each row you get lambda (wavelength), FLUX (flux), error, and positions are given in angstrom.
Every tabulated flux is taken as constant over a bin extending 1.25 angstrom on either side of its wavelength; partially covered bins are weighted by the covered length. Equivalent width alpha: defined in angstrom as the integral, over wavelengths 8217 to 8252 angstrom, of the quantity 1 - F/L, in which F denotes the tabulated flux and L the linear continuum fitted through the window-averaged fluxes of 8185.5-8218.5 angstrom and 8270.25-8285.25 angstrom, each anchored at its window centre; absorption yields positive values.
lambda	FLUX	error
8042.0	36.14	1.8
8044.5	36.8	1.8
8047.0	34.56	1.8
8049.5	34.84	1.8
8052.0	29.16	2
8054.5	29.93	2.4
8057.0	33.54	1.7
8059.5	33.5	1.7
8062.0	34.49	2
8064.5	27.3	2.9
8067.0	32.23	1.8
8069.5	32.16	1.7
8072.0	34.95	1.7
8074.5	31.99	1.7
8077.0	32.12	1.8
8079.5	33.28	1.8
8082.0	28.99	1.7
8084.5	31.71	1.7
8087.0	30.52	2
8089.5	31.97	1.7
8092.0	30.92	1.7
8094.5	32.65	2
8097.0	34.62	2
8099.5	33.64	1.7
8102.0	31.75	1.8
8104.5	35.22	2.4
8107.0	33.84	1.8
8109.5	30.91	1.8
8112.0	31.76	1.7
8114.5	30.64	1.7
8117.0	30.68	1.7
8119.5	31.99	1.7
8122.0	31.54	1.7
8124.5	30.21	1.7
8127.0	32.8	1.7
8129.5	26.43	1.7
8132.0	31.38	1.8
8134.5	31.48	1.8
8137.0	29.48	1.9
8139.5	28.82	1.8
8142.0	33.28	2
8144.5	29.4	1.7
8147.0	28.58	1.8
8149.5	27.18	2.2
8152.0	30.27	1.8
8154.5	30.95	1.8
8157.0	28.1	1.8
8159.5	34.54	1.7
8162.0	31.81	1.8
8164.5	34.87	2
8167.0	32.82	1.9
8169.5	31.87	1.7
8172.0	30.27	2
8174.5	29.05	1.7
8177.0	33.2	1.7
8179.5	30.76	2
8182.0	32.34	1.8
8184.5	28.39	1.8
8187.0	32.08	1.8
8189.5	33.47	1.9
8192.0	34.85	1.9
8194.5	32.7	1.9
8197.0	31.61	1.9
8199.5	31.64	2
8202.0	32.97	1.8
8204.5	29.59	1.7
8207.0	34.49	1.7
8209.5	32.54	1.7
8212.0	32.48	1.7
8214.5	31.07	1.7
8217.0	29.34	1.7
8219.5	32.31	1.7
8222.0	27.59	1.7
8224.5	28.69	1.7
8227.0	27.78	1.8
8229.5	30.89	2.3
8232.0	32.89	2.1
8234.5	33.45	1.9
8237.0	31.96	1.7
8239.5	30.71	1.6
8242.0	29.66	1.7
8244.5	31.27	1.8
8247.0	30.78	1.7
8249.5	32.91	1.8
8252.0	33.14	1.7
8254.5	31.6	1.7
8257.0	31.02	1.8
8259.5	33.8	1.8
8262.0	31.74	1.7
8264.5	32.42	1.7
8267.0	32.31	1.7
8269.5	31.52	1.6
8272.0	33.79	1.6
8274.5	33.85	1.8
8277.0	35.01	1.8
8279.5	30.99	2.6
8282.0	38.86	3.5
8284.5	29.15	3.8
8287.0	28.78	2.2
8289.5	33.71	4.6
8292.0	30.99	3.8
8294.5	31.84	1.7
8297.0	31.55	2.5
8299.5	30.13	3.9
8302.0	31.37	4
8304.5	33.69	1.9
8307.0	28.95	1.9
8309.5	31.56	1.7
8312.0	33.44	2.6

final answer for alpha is 2.10 angstrom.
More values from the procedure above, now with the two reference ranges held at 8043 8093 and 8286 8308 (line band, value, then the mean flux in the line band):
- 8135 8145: 0.5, 30.4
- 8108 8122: 0.3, 31.3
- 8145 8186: 1.2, 30.9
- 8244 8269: -0.5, 32.1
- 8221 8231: 0.9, 28.9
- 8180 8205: -0.2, 32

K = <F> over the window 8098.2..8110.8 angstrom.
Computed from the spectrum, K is 33.1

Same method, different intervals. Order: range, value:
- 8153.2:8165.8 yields 32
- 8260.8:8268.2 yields 32.2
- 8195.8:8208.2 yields 32.1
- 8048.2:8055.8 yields 31.3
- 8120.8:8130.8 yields 30.2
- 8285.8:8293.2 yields 31.2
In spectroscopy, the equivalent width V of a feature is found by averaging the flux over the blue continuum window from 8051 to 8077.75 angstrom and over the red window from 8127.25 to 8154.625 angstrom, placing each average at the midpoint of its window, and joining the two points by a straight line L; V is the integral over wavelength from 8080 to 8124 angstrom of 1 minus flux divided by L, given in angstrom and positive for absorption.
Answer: -1.5 angstrom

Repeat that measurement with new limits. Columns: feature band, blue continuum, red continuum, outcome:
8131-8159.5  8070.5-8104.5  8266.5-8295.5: 2.0 angstrom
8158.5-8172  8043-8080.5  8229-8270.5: -0.3 angstrom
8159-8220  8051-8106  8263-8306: 0.4 angstrom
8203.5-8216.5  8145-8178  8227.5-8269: -0.2 angstrom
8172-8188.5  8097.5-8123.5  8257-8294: 0.7 angstrom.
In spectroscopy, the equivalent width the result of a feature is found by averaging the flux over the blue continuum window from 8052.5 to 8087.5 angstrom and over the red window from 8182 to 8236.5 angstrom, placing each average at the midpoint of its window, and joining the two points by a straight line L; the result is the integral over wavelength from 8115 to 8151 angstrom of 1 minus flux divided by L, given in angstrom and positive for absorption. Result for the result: 1.7 angstrom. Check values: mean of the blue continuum 31.9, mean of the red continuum 31.5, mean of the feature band 30.2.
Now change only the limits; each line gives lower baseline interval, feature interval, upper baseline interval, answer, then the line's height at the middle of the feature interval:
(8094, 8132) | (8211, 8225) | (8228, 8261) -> 0.7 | 31.8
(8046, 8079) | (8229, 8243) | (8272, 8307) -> 0.3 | 32.3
